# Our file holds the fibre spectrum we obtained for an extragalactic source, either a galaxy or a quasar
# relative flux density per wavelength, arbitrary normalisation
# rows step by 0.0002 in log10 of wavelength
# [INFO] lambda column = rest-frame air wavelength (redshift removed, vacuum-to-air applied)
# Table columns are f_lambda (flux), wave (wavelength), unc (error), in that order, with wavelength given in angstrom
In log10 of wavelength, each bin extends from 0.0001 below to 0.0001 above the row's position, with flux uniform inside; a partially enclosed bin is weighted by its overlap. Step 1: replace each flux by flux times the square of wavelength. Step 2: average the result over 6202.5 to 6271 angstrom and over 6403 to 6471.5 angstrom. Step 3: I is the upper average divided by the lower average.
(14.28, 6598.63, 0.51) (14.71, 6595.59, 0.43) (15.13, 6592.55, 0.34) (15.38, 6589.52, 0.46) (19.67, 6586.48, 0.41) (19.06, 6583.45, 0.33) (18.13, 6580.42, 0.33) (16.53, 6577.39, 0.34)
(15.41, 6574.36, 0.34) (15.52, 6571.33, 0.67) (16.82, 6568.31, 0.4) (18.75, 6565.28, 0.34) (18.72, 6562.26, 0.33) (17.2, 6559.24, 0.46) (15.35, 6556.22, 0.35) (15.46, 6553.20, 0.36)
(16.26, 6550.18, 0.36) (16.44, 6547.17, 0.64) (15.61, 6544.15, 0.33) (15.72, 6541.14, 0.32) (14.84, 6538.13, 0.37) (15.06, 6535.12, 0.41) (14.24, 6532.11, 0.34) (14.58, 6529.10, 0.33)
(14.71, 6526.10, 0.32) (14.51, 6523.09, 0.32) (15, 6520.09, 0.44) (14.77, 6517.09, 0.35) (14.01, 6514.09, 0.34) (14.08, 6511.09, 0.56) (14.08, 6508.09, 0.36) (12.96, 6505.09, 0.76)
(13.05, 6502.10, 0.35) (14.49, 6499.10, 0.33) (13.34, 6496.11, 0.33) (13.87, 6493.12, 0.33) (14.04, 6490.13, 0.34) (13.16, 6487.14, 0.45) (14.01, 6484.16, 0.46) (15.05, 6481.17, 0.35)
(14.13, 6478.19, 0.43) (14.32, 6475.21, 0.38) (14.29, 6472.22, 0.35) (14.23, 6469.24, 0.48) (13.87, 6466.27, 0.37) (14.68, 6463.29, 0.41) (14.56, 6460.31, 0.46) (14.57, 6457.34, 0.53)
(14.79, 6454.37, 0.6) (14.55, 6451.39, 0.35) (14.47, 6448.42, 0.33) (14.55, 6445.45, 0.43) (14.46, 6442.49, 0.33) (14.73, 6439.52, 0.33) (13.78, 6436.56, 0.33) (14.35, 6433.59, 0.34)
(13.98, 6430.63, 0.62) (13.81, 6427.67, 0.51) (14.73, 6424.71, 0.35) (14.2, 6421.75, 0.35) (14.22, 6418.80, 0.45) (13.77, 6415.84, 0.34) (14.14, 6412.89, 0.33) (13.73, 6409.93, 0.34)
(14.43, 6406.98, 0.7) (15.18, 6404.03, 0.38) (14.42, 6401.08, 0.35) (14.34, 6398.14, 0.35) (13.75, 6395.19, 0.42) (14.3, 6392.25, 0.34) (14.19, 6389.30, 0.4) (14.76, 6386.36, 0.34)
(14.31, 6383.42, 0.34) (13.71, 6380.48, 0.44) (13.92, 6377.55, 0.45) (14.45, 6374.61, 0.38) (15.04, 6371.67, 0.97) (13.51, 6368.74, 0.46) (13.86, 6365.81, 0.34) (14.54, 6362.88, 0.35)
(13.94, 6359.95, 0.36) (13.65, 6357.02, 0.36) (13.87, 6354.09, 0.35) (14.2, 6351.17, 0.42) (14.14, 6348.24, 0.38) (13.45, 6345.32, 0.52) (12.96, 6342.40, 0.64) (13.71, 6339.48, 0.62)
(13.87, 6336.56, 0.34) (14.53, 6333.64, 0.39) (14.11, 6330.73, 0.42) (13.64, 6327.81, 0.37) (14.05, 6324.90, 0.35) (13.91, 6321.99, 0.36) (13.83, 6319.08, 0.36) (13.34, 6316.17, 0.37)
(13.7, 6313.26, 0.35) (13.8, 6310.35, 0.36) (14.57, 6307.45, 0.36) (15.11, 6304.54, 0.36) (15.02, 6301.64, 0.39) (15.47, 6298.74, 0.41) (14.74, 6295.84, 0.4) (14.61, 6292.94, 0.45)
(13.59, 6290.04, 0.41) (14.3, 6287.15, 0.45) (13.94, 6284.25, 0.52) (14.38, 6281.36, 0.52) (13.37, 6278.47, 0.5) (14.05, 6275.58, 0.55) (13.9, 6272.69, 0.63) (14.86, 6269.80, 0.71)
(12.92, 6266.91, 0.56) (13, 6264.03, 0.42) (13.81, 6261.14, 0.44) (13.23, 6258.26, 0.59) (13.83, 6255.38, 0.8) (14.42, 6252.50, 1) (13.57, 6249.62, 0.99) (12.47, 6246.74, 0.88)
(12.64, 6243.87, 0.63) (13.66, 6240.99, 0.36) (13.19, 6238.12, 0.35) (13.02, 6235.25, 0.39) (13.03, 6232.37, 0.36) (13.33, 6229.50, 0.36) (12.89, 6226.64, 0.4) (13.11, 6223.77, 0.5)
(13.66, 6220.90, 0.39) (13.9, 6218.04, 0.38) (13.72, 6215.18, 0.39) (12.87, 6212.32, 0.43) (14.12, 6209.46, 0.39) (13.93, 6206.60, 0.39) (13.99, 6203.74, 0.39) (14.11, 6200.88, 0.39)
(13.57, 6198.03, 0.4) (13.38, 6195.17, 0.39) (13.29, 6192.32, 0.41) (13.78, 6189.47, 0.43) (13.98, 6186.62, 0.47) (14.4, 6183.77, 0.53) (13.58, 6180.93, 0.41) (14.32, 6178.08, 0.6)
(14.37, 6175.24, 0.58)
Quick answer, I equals 1.13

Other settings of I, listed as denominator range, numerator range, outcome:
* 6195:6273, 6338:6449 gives 1.10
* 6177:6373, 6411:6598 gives 1.17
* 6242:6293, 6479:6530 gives 1.11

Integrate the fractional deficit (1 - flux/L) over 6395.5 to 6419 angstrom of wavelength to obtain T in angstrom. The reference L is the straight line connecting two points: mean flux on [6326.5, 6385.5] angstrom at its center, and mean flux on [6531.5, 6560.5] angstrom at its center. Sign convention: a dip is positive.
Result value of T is 0.28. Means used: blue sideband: 14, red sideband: 15.6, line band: 14.3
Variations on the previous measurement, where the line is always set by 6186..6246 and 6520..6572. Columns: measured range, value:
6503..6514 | 1.3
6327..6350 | 0.9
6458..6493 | 2.6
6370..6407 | 0.9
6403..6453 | 2.4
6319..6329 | 0.3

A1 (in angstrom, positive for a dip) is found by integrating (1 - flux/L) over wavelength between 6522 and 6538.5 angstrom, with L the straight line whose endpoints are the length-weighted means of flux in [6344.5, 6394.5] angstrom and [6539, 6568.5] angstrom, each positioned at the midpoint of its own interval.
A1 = 1.6 angstrom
